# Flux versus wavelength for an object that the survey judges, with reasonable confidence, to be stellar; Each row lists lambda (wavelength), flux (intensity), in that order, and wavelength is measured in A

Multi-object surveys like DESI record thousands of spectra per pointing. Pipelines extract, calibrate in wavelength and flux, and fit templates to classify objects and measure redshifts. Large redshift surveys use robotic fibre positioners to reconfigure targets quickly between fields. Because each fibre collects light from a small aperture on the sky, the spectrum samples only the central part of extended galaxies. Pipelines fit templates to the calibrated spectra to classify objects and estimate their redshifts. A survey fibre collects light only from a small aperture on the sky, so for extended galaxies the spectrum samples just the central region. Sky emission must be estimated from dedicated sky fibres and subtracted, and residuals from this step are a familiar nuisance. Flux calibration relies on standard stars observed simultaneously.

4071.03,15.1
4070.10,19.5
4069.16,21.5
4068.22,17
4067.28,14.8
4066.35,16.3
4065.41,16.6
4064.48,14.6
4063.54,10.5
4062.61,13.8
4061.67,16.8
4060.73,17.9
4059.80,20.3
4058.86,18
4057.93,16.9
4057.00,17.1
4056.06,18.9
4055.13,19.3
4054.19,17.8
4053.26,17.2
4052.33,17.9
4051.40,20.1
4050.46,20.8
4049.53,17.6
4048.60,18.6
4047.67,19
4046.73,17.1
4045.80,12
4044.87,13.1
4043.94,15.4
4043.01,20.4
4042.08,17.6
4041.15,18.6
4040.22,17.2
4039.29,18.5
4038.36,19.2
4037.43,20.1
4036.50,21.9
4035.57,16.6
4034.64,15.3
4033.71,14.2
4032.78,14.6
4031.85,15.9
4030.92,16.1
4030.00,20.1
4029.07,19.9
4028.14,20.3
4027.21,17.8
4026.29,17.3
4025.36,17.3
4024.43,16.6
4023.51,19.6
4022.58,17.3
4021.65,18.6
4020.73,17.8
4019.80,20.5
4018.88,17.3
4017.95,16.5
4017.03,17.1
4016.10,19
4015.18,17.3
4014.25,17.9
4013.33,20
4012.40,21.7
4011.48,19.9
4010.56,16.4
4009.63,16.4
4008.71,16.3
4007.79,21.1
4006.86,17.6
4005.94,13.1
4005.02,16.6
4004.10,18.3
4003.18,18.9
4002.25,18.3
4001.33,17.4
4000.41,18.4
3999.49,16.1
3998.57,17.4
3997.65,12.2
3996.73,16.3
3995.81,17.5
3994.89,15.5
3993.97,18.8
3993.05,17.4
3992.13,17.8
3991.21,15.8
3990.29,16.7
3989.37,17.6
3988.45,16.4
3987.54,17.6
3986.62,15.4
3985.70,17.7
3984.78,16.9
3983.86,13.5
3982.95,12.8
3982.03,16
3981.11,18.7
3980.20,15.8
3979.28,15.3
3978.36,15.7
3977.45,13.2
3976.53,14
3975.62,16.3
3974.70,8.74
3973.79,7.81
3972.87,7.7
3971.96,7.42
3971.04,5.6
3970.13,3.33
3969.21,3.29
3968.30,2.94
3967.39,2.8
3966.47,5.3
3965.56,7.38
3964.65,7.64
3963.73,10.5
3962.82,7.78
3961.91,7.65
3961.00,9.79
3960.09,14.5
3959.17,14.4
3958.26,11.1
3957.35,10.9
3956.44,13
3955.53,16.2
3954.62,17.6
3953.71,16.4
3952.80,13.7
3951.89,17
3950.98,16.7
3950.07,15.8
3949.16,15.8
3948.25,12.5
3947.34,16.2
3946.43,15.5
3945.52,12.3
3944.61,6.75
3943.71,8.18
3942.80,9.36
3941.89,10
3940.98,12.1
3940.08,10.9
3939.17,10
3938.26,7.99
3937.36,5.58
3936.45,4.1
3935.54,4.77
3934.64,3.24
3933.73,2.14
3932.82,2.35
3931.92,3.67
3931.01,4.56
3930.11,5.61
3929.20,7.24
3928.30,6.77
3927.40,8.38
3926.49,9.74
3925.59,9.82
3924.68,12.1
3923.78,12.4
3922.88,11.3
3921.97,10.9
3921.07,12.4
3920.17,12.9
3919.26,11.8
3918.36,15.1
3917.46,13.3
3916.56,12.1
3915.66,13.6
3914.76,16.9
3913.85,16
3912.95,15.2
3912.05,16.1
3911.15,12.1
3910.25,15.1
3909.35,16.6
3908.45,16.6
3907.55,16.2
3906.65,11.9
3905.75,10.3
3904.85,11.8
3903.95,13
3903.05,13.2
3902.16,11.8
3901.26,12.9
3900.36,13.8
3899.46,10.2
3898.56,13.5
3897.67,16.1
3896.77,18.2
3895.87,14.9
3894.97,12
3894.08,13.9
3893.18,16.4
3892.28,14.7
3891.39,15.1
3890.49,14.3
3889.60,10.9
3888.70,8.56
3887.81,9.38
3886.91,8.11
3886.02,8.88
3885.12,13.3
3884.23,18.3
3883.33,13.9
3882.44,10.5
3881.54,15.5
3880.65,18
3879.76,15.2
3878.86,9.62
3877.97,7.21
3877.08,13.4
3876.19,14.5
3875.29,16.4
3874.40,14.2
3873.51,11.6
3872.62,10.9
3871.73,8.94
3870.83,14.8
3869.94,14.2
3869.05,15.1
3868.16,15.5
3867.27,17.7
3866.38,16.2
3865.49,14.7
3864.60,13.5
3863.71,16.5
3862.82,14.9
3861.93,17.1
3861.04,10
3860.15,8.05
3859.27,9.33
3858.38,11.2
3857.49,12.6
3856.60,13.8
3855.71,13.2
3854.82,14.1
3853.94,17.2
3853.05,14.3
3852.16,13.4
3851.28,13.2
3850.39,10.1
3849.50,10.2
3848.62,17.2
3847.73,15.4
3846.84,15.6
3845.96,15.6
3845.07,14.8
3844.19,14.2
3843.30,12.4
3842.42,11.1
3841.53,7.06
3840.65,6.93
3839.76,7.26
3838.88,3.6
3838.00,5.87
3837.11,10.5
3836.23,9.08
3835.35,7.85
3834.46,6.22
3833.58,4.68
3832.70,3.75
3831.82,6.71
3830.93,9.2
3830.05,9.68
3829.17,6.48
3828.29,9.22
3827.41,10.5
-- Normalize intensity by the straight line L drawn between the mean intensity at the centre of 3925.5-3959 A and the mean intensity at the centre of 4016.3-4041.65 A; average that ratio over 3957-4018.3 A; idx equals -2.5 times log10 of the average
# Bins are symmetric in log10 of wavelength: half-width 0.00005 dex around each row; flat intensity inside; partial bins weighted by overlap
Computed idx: 0.02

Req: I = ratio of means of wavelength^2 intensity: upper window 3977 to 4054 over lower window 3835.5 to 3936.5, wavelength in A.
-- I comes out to 1.5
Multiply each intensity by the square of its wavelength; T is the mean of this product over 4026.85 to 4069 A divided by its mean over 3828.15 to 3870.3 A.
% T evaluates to 1.6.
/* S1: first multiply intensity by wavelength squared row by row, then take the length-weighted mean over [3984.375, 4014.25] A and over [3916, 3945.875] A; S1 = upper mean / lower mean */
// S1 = 2.0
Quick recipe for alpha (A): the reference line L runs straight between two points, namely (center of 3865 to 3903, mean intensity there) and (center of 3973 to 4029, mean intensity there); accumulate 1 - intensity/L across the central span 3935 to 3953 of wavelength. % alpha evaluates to 4.7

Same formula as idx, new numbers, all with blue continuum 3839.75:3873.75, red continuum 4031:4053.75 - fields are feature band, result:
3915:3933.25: 0.43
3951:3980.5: 0.41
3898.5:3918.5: 0.04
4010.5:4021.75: -0.11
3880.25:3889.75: 0.12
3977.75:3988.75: 0.01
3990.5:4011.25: -0.03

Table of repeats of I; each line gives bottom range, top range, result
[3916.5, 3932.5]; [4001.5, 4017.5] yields 1.90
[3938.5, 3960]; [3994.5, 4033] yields 1.39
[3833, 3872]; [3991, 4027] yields 1.57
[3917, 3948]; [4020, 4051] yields 2.04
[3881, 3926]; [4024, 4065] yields 1.41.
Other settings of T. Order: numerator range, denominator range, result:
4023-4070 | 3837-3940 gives 1.57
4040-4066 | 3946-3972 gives 1.63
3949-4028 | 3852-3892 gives 1.19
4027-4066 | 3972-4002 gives 1.17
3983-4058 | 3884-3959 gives 1.55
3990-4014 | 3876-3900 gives 1.40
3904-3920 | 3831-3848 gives 1.57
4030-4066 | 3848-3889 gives 1.43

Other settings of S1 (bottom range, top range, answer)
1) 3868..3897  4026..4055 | 1.46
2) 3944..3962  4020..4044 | 1.35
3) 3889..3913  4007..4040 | 1.38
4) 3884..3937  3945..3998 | 1.16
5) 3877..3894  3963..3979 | 0.68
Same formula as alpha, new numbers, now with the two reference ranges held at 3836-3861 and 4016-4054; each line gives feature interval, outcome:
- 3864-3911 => -2.0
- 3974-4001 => 0.6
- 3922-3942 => 9.5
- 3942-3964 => 3.2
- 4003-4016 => -0.8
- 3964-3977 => 7.0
